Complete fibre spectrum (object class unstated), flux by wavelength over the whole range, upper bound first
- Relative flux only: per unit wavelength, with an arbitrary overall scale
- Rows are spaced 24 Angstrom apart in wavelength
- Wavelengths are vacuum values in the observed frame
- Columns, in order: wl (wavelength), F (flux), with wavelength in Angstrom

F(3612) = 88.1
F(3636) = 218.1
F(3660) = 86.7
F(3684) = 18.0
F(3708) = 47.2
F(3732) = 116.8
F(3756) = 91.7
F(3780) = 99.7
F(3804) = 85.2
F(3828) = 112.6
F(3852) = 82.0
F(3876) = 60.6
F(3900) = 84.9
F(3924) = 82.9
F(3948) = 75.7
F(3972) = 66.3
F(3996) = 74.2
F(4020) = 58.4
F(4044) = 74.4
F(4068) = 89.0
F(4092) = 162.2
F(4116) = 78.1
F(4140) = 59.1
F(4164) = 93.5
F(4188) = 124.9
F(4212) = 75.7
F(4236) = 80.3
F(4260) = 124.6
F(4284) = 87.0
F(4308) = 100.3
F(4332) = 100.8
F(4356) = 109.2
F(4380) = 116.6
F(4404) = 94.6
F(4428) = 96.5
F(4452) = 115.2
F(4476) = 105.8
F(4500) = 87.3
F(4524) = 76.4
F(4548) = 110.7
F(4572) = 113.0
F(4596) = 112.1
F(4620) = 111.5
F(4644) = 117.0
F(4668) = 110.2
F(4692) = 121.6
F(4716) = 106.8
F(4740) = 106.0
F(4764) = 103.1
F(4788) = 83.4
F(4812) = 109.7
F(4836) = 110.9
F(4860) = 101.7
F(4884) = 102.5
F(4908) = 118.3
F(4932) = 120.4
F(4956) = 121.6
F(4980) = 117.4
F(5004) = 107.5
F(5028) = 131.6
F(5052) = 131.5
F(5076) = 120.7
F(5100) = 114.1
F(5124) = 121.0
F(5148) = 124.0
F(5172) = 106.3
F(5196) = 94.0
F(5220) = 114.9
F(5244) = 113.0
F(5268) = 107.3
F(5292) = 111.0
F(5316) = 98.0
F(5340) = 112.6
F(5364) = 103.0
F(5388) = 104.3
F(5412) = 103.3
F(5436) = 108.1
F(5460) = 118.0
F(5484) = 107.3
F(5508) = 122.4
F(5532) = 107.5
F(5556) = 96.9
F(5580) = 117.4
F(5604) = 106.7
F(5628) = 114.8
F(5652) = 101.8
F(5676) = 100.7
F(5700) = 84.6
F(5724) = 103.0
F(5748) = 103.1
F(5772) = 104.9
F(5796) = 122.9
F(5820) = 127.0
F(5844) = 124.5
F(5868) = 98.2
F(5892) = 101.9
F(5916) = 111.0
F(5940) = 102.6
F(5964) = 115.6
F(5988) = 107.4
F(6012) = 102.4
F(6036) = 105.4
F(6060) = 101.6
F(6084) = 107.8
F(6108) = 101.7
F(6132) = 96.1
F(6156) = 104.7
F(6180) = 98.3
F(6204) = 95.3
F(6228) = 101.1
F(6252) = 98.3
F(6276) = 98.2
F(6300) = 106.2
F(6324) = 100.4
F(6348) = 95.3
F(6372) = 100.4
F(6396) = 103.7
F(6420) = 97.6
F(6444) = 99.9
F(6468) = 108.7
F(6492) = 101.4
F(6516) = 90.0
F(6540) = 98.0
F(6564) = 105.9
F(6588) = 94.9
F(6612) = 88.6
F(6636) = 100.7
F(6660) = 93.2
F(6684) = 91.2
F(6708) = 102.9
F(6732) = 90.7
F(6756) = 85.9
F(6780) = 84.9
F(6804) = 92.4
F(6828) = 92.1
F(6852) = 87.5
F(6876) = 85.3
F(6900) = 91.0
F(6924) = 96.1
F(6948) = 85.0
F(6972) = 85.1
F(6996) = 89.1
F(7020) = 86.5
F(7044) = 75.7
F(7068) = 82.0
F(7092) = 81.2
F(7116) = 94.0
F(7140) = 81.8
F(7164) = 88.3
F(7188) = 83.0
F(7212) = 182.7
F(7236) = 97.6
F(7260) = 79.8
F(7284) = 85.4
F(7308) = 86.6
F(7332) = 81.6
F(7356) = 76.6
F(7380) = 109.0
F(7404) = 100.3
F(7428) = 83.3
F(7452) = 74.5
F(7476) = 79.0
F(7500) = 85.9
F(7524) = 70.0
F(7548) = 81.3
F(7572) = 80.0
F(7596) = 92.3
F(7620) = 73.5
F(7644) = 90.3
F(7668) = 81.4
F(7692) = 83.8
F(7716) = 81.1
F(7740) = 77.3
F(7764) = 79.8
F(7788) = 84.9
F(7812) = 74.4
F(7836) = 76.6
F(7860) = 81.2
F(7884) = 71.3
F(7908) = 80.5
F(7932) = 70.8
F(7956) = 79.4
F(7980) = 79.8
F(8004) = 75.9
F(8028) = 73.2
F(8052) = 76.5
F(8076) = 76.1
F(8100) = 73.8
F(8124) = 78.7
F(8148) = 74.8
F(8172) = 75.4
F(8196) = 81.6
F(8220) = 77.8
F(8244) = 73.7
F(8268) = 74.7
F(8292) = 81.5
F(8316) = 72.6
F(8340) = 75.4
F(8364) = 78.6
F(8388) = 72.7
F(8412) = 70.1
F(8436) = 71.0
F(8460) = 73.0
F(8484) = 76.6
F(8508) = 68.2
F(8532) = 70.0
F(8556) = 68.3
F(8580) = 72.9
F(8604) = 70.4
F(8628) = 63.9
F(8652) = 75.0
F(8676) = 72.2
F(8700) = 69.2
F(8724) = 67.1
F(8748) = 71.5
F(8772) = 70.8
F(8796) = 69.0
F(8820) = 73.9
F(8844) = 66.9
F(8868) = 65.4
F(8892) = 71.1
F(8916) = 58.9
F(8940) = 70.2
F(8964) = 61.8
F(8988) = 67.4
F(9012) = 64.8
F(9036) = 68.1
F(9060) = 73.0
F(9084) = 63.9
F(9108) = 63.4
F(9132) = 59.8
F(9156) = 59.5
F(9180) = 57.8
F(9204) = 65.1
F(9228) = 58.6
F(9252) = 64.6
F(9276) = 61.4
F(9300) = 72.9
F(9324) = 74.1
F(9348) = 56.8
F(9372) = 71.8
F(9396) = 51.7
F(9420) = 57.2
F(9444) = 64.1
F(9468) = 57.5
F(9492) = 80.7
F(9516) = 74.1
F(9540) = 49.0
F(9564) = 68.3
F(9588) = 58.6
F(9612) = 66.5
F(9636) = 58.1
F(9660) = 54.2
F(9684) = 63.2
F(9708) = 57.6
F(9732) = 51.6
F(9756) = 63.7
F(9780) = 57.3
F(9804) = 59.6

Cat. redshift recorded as 0.10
